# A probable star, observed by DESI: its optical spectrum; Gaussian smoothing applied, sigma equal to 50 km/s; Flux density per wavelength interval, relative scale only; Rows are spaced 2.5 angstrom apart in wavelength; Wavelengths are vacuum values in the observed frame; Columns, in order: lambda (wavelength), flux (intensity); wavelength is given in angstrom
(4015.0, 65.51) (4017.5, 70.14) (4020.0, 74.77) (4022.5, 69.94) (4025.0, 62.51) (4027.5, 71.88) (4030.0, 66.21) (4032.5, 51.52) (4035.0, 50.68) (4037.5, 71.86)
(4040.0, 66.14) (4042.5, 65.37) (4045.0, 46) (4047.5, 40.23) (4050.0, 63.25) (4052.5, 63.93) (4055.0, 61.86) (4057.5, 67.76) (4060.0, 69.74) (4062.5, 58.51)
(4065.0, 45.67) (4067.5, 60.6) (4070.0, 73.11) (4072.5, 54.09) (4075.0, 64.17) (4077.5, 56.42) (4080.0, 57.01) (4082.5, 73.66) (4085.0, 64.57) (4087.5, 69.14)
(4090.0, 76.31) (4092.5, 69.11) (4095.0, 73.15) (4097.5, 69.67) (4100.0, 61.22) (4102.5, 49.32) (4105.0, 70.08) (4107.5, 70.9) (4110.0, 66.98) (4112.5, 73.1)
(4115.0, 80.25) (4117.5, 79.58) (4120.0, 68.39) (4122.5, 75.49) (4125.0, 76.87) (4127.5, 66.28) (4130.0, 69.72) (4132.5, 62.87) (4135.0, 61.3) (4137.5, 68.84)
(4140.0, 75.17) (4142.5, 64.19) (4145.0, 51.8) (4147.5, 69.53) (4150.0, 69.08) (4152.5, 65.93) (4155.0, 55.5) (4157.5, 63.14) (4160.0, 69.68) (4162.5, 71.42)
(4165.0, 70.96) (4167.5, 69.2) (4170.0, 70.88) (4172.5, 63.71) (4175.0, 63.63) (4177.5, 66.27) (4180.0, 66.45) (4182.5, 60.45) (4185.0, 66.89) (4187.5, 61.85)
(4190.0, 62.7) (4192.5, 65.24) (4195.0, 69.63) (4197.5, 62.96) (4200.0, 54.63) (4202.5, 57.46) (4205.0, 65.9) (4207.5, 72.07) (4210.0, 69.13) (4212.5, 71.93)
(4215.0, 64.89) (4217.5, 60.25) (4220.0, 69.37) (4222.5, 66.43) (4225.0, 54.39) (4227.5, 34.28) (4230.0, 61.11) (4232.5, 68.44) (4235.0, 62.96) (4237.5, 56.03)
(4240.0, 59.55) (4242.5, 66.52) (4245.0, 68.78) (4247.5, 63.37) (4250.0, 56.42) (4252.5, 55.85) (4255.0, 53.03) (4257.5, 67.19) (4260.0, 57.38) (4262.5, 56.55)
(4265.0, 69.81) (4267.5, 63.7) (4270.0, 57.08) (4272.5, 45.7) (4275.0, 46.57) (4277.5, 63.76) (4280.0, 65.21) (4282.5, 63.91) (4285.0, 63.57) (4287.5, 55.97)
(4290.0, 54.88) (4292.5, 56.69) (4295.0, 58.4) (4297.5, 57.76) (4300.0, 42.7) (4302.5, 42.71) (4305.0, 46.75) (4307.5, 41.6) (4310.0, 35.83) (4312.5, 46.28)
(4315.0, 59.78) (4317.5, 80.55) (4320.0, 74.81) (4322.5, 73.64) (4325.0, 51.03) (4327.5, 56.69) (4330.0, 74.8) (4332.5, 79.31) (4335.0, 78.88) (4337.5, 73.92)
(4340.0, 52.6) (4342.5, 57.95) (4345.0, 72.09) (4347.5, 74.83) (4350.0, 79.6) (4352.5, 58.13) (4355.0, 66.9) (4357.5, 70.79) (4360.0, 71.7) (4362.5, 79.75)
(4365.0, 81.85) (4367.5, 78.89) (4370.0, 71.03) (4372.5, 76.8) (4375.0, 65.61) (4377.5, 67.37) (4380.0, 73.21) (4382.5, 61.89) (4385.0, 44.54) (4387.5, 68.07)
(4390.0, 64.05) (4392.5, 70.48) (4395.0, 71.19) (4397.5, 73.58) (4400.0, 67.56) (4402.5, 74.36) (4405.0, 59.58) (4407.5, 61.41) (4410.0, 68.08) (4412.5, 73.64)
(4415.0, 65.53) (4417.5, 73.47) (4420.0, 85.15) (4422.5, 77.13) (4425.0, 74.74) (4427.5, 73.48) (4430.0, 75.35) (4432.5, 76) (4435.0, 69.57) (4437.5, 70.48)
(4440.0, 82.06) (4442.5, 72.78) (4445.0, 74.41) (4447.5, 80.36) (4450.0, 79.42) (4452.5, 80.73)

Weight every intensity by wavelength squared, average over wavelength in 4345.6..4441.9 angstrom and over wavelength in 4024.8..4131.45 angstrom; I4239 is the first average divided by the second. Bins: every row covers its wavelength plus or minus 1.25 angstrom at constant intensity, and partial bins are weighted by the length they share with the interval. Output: 1.27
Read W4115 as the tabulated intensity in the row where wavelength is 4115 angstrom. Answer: 80.25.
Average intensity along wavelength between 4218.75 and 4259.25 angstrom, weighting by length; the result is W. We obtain 60.2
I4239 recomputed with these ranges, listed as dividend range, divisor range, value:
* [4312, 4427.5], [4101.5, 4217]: 1.15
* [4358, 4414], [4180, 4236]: 1.20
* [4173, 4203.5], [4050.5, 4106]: 1.04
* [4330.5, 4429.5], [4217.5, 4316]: 1.30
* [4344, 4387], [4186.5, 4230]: 1.21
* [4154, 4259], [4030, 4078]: 1.14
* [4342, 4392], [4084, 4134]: 1.13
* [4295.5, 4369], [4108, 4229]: 1.05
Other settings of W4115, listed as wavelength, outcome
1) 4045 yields 46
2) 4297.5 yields 57.76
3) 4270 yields 57.08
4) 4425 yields 74.74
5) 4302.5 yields 42.71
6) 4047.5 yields 40.23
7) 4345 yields 72.09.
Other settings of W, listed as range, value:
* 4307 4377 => 67.6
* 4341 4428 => 70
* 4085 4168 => 68.2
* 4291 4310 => 48.7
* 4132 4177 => 66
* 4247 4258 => 58.3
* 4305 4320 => 54.1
